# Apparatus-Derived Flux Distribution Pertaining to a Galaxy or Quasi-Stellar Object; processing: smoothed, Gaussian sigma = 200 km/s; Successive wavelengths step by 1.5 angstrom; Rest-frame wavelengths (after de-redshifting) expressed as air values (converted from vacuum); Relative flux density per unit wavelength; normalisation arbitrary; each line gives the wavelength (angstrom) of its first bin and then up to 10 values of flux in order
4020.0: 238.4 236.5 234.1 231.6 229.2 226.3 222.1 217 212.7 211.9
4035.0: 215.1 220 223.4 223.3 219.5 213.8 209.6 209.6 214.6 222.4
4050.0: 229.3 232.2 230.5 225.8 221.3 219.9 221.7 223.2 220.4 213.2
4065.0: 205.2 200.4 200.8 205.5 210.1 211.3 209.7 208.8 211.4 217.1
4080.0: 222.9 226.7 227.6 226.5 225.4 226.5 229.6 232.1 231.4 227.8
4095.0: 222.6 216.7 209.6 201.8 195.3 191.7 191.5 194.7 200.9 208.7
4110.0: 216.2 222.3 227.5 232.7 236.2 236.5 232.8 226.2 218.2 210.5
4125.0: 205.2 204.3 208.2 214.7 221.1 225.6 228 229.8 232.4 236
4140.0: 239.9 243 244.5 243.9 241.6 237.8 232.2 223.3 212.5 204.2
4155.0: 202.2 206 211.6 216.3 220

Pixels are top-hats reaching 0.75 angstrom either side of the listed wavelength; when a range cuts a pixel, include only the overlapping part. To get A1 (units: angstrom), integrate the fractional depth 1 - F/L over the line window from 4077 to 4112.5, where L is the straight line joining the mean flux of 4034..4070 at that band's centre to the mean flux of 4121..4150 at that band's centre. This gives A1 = 1.0 angstrom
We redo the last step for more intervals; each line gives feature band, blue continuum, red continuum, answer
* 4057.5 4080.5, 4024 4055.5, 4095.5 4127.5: 0.6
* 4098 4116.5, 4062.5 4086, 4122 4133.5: 0.3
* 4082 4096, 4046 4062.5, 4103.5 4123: -0.4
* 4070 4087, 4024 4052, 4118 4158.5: 0.3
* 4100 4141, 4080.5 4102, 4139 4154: 1.7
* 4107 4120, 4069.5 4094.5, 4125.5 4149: 0.1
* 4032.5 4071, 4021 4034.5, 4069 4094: 1.0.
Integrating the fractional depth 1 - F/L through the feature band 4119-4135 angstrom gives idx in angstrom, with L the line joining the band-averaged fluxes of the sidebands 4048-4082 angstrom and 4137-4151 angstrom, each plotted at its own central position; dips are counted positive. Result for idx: 1.1 angstrom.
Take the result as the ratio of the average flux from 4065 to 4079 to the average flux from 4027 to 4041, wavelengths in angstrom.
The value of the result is 0.95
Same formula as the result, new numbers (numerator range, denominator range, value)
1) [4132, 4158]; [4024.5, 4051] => 1.04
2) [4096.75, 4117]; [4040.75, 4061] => 0.95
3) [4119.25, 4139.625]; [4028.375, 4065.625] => 1.01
